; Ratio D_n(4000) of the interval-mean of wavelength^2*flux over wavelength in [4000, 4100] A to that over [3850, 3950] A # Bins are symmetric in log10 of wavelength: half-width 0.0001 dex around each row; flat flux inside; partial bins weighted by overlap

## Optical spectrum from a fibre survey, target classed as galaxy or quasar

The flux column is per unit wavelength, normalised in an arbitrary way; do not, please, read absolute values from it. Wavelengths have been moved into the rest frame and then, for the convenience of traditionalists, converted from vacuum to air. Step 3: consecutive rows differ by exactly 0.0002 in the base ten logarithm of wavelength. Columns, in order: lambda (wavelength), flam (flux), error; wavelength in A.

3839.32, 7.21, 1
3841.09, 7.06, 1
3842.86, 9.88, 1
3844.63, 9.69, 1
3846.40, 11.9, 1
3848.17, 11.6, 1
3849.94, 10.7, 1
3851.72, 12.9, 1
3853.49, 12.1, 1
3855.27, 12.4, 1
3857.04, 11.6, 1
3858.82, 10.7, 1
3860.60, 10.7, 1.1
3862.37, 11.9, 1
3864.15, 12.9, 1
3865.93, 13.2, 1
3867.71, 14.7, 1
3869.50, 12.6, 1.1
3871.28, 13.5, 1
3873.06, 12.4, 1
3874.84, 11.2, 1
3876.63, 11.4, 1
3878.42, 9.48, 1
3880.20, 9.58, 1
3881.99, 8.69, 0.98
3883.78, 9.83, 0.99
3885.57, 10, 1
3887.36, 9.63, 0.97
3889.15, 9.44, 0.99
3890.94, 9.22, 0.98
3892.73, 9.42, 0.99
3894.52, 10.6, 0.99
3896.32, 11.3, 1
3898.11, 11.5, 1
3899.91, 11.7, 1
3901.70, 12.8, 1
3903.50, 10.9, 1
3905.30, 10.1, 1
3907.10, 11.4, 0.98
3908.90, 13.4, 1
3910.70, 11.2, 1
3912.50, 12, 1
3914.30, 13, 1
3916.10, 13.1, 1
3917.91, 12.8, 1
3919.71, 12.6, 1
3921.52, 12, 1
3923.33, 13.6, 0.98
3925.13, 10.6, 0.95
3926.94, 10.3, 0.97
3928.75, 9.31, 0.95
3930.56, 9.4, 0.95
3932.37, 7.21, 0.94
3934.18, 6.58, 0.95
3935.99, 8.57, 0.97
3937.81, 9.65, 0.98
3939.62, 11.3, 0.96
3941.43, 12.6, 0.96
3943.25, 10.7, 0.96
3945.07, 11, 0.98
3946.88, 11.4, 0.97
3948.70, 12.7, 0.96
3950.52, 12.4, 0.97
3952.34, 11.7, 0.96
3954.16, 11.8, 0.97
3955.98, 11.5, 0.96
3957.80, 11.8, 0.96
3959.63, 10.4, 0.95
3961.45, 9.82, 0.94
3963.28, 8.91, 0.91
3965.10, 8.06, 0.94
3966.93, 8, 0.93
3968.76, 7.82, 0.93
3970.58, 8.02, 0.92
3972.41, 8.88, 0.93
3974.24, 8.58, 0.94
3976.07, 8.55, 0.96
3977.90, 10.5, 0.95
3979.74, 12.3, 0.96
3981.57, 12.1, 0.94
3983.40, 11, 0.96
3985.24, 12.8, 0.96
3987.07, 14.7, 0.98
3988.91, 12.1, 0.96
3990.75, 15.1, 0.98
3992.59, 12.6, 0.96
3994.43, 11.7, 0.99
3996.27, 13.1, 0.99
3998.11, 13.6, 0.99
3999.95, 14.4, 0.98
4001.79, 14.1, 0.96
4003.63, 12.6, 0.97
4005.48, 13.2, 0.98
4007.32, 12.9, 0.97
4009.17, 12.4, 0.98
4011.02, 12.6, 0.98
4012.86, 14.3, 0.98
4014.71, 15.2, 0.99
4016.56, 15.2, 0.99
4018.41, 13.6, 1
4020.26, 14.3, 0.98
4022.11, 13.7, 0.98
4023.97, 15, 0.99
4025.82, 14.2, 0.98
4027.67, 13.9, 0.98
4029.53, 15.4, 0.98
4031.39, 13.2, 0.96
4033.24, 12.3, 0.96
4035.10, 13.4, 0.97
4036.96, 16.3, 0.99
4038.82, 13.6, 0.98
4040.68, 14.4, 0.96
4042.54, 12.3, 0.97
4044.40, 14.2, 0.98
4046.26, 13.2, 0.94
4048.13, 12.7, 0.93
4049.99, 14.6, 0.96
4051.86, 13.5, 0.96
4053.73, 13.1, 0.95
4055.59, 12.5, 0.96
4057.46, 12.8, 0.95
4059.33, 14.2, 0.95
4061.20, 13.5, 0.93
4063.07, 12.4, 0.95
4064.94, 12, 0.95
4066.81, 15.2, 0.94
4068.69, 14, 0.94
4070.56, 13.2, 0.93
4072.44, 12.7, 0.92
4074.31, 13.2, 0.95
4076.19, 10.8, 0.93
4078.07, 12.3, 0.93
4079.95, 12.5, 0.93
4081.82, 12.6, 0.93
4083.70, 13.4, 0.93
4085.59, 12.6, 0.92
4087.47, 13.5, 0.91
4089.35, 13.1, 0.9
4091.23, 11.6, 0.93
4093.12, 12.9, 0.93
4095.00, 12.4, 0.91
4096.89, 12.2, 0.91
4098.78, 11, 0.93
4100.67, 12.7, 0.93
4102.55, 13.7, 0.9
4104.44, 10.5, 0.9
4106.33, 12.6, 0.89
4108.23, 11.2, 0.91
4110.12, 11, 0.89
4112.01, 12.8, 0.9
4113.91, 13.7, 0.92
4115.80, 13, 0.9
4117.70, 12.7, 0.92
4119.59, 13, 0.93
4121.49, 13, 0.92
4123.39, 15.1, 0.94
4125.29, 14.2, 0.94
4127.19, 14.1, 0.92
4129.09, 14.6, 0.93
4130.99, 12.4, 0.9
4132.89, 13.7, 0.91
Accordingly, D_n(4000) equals 1.29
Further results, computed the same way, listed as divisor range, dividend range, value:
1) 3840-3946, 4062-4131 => 1.29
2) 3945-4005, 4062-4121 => 1.17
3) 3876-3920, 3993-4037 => 1.32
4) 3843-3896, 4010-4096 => 1.32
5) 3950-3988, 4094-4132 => 1.32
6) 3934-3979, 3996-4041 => 1.42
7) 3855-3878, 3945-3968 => 0.92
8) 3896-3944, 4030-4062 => 1.30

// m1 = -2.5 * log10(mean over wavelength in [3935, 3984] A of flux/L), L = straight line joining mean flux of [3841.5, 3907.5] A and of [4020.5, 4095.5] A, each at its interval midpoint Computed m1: 0.17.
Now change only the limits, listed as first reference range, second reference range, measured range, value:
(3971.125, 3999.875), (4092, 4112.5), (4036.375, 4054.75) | -0.15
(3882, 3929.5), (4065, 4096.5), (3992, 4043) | -0.12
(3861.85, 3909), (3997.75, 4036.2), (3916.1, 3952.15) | 0.12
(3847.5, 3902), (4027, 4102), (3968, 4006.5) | 0.05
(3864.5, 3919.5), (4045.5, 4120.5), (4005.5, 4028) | -0.14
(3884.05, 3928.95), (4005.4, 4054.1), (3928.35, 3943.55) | 0.25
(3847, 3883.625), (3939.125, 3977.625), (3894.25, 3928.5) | -0.08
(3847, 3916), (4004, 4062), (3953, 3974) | 0.31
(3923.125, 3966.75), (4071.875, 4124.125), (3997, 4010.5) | -0.18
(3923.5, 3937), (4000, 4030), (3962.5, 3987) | 0.19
